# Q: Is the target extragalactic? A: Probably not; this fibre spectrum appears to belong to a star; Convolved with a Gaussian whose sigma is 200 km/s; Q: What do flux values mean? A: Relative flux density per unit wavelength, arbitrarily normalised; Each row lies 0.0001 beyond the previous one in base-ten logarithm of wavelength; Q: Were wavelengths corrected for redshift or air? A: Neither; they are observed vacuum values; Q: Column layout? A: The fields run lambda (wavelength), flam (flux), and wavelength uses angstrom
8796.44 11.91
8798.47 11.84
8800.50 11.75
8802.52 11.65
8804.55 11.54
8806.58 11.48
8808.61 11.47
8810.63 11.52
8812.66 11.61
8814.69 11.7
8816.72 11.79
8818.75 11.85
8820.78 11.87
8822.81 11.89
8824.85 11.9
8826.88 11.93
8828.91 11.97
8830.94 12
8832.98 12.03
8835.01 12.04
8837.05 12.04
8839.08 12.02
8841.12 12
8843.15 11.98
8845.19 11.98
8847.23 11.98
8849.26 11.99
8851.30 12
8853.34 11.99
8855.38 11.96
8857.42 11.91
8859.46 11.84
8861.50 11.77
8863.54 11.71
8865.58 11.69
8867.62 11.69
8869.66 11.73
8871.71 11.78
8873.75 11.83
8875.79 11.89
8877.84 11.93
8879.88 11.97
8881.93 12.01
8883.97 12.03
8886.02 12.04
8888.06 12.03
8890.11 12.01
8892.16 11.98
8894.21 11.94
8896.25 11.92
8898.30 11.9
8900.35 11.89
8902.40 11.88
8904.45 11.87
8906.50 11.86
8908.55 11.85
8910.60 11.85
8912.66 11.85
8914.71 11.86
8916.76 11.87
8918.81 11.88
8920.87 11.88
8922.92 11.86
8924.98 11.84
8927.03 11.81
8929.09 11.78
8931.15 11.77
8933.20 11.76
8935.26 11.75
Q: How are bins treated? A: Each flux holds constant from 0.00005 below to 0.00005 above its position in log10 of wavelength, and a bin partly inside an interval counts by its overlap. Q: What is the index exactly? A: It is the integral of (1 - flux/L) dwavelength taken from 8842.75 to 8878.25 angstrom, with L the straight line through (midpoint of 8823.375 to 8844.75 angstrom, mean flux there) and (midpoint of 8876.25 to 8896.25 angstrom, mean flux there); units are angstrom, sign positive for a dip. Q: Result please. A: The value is 0.4 angstrom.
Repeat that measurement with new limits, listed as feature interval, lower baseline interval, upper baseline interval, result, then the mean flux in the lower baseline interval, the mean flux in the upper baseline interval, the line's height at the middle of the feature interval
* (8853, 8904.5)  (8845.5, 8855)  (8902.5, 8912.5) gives 0.1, 12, 11.9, 11.9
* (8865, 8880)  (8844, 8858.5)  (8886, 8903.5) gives 0.2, 12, 12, 12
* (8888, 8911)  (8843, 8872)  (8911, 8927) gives -0.1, 11.9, 11.9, 11.9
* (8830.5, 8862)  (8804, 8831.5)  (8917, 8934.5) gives -0.5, 11.8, 11.8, 11.8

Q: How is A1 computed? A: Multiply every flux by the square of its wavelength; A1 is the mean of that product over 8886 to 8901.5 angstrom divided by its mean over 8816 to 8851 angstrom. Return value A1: 1.01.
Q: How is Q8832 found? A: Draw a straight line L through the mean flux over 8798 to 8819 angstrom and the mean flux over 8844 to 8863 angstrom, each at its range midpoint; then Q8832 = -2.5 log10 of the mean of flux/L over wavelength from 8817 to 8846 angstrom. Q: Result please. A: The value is -0.02 mag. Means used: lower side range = 11.6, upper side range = 11.9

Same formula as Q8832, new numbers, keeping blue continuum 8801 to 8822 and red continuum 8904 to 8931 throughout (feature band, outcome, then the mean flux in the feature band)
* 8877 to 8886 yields -0.02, 12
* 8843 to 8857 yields -0.02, 12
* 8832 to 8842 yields -0.03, 12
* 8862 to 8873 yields 0.00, 11.7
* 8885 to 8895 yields -0.02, 12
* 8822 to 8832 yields -0.02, 11.9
